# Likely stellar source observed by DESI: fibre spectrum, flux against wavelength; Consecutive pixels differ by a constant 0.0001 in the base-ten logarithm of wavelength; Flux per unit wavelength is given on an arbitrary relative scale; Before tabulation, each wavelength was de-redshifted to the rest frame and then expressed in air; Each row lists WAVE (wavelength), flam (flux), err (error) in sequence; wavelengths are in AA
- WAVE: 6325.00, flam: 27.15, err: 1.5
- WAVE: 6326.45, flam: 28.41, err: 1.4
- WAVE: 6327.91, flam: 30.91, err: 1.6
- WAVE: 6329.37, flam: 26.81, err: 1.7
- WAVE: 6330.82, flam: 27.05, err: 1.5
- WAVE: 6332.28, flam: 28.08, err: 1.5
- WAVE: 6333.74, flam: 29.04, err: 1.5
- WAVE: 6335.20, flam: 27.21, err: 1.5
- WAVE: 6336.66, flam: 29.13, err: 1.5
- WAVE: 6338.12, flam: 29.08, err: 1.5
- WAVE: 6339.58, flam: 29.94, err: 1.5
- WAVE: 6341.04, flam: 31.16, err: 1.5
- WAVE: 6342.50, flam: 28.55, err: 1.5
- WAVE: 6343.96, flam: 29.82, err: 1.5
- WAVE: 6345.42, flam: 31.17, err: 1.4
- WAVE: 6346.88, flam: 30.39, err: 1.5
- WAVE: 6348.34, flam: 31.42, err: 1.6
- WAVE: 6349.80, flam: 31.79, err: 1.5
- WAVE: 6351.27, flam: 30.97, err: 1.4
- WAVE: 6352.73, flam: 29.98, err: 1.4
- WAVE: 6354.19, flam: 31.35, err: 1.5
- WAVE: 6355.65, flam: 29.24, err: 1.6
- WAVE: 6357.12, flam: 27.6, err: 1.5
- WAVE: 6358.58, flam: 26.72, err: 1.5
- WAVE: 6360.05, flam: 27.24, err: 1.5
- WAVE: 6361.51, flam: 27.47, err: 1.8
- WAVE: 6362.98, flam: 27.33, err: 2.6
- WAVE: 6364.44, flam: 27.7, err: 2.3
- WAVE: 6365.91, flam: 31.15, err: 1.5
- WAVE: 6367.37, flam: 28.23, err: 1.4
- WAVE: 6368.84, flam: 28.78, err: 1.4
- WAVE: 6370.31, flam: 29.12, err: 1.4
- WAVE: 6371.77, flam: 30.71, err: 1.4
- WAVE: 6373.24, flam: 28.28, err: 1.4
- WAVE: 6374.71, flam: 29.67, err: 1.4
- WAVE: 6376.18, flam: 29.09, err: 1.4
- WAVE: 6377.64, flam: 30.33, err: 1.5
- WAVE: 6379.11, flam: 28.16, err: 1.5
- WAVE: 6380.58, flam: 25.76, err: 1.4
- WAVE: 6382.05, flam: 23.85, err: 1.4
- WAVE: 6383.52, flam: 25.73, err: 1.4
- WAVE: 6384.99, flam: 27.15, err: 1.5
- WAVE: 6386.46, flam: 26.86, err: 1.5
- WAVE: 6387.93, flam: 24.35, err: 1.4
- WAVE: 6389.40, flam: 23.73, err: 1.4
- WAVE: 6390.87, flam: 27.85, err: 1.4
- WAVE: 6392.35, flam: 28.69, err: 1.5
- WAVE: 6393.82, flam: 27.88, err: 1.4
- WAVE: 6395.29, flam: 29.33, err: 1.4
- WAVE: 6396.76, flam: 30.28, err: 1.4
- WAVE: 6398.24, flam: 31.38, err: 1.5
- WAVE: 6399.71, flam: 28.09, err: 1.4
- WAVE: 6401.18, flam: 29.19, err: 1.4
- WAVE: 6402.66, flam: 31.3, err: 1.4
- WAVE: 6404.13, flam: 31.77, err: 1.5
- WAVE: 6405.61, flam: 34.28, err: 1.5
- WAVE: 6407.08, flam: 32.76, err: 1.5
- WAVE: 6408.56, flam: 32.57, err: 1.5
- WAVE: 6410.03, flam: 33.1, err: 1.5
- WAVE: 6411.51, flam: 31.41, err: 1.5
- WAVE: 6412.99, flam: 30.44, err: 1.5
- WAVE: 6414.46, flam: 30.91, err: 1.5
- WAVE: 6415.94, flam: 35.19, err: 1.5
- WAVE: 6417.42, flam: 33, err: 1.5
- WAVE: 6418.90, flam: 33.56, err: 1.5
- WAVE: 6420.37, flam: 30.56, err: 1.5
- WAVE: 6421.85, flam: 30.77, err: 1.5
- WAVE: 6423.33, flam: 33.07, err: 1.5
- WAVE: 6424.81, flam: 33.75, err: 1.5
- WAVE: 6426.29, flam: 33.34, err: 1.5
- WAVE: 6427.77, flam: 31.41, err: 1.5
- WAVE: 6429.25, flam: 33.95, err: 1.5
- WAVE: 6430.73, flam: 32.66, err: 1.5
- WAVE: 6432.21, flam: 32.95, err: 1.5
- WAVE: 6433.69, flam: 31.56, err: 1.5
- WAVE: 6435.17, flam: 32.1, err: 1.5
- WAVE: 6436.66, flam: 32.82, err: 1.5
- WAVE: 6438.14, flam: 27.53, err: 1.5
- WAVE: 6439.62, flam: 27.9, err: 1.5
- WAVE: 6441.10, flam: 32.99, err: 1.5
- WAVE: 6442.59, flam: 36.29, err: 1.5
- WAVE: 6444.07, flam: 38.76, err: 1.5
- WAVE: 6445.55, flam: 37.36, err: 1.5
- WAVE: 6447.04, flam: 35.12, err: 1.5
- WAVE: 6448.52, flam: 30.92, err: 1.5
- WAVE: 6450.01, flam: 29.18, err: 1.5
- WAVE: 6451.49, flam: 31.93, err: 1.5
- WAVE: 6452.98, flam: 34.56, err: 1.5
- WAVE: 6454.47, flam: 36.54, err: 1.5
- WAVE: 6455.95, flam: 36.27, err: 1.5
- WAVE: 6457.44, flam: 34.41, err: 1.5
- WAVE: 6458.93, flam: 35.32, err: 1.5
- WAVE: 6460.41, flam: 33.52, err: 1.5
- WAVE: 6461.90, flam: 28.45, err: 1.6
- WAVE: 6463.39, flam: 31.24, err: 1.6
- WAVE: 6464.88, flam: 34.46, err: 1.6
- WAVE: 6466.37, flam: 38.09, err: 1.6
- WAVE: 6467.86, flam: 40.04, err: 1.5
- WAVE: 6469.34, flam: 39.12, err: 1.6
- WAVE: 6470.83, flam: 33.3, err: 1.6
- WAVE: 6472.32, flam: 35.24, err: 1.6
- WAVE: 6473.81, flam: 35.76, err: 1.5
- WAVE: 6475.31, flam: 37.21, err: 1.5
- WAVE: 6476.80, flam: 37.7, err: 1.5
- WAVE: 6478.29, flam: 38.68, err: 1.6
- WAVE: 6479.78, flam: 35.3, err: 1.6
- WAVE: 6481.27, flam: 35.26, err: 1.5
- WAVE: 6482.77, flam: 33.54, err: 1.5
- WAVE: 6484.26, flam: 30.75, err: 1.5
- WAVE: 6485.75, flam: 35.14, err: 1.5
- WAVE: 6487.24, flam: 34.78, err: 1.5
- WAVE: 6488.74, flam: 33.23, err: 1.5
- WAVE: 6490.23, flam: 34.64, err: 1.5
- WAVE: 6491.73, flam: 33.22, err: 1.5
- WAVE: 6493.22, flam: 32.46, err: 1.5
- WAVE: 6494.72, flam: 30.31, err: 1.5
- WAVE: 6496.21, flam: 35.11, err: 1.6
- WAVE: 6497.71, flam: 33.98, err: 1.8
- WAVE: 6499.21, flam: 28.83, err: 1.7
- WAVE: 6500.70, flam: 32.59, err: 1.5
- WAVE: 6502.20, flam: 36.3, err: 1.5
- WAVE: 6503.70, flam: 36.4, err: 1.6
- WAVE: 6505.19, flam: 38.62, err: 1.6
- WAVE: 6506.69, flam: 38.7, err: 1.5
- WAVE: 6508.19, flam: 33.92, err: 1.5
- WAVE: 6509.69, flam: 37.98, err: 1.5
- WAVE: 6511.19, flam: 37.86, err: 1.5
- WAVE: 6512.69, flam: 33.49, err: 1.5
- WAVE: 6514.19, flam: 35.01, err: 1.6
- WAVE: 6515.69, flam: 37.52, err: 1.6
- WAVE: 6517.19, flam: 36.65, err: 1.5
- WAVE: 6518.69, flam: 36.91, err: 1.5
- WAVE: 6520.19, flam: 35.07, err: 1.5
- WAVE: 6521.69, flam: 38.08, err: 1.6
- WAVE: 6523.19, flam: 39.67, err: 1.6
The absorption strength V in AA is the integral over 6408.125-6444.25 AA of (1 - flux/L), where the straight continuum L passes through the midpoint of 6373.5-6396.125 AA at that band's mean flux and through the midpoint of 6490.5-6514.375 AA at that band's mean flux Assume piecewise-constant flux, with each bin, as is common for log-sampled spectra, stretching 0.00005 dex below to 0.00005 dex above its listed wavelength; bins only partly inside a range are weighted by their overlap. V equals -3.1 AA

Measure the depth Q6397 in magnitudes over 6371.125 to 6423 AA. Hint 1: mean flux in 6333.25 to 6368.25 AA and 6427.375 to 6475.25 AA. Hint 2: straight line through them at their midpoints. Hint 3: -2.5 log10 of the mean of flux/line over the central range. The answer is 0.06 mag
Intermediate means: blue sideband 29.3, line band 29.7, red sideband 33.9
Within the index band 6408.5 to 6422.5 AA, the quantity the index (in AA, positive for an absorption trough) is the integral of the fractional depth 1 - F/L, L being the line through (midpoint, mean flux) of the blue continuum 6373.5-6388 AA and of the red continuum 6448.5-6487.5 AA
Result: -0.9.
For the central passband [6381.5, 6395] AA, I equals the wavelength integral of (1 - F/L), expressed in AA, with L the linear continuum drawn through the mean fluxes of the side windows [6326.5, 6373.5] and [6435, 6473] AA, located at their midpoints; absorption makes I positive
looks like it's 2.0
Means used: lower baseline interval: 29.2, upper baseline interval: 34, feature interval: 26.4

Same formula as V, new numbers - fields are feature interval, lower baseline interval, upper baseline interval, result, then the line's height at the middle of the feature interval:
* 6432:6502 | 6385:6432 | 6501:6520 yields 0.1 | 34.1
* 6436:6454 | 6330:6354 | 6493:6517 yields 0.0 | 33.1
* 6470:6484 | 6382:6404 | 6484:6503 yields -1.4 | 32.4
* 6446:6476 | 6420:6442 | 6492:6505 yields -1.8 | 32.6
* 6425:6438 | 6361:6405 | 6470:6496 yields -0.5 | 31.3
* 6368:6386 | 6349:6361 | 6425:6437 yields 1.3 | 30.3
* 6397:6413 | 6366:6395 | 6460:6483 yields -0.9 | 29.8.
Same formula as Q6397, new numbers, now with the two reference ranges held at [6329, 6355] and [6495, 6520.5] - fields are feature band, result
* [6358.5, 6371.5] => 0.08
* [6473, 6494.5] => 0.00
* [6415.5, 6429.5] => -0.01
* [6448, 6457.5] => 0.01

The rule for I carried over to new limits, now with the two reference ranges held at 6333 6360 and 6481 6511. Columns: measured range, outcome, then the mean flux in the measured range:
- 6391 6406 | 0.60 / 30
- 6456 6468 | -0.36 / 34.2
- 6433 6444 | 0.17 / 32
